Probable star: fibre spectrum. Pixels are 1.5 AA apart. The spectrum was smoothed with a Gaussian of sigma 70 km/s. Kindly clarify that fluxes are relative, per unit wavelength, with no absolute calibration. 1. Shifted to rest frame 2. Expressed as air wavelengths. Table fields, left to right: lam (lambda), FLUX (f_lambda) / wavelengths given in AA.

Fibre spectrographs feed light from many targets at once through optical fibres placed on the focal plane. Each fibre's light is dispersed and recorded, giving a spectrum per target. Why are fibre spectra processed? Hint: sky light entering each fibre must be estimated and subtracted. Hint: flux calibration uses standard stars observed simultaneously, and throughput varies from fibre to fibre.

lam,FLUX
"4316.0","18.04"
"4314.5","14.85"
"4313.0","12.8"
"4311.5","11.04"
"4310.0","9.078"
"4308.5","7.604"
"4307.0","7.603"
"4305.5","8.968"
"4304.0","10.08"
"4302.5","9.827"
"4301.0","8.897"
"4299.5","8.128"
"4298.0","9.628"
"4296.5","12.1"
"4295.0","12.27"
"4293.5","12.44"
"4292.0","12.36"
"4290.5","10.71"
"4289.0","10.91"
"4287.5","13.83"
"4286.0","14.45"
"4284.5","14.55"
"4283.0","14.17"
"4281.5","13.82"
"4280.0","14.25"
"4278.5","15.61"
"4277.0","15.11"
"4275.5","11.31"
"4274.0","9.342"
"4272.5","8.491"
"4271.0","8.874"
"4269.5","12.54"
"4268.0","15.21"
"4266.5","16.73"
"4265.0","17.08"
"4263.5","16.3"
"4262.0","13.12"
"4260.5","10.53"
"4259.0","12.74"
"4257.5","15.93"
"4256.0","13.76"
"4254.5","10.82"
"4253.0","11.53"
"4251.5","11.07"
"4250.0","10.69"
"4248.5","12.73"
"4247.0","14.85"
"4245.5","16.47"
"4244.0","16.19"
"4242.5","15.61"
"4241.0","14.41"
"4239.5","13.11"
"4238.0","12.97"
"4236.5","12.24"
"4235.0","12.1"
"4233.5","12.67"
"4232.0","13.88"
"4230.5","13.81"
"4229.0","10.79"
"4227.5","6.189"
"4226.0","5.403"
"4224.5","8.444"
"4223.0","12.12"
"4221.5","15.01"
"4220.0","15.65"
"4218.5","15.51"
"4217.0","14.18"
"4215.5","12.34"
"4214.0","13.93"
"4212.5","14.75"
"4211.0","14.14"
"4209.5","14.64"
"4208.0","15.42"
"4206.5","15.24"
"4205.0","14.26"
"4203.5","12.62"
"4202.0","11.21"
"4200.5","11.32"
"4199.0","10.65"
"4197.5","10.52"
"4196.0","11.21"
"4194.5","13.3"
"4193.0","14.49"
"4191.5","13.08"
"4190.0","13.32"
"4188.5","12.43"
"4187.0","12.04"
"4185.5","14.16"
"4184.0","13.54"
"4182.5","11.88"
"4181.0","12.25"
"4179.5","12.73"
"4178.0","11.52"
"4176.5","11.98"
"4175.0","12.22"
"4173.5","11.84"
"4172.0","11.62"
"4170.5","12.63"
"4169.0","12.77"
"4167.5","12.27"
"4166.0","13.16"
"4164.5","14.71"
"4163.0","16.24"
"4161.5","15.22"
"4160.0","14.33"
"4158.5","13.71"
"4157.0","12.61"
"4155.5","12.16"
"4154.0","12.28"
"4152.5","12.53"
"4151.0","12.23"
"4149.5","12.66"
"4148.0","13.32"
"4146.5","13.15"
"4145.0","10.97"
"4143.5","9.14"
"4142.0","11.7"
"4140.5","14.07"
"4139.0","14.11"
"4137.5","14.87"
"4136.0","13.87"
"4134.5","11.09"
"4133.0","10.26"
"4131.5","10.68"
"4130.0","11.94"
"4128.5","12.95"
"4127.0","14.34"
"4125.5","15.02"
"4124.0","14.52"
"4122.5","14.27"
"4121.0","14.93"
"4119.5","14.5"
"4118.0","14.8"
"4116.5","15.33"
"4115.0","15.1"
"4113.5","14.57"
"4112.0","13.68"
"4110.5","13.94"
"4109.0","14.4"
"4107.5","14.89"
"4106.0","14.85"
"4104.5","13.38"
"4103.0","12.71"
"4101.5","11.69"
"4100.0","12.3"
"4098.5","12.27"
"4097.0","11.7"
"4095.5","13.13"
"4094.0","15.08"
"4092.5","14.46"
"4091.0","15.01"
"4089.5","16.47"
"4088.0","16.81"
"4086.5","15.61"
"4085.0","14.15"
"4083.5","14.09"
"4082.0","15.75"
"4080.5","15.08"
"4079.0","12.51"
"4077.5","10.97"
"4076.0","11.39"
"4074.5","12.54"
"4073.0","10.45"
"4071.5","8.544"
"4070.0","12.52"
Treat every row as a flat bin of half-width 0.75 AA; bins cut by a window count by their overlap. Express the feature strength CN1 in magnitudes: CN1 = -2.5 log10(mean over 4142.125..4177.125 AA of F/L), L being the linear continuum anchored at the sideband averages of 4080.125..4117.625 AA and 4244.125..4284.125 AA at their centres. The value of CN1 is 0.092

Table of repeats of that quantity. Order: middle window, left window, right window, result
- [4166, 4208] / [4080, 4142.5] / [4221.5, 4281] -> 0.061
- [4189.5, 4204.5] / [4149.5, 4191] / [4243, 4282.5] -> 0.071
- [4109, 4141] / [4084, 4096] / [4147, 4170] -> 0.034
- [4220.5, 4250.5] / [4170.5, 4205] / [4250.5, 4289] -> 0.026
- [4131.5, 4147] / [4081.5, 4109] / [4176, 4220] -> 0.122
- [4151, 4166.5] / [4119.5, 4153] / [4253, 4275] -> -0.061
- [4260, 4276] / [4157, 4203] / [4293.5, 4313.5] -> -0.186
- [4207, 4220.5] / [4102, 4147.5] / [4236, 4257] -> -0.087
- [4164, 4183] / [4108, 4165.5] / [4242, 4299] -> 0.078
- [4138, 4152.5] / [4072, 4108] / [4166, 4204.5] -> 0.038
